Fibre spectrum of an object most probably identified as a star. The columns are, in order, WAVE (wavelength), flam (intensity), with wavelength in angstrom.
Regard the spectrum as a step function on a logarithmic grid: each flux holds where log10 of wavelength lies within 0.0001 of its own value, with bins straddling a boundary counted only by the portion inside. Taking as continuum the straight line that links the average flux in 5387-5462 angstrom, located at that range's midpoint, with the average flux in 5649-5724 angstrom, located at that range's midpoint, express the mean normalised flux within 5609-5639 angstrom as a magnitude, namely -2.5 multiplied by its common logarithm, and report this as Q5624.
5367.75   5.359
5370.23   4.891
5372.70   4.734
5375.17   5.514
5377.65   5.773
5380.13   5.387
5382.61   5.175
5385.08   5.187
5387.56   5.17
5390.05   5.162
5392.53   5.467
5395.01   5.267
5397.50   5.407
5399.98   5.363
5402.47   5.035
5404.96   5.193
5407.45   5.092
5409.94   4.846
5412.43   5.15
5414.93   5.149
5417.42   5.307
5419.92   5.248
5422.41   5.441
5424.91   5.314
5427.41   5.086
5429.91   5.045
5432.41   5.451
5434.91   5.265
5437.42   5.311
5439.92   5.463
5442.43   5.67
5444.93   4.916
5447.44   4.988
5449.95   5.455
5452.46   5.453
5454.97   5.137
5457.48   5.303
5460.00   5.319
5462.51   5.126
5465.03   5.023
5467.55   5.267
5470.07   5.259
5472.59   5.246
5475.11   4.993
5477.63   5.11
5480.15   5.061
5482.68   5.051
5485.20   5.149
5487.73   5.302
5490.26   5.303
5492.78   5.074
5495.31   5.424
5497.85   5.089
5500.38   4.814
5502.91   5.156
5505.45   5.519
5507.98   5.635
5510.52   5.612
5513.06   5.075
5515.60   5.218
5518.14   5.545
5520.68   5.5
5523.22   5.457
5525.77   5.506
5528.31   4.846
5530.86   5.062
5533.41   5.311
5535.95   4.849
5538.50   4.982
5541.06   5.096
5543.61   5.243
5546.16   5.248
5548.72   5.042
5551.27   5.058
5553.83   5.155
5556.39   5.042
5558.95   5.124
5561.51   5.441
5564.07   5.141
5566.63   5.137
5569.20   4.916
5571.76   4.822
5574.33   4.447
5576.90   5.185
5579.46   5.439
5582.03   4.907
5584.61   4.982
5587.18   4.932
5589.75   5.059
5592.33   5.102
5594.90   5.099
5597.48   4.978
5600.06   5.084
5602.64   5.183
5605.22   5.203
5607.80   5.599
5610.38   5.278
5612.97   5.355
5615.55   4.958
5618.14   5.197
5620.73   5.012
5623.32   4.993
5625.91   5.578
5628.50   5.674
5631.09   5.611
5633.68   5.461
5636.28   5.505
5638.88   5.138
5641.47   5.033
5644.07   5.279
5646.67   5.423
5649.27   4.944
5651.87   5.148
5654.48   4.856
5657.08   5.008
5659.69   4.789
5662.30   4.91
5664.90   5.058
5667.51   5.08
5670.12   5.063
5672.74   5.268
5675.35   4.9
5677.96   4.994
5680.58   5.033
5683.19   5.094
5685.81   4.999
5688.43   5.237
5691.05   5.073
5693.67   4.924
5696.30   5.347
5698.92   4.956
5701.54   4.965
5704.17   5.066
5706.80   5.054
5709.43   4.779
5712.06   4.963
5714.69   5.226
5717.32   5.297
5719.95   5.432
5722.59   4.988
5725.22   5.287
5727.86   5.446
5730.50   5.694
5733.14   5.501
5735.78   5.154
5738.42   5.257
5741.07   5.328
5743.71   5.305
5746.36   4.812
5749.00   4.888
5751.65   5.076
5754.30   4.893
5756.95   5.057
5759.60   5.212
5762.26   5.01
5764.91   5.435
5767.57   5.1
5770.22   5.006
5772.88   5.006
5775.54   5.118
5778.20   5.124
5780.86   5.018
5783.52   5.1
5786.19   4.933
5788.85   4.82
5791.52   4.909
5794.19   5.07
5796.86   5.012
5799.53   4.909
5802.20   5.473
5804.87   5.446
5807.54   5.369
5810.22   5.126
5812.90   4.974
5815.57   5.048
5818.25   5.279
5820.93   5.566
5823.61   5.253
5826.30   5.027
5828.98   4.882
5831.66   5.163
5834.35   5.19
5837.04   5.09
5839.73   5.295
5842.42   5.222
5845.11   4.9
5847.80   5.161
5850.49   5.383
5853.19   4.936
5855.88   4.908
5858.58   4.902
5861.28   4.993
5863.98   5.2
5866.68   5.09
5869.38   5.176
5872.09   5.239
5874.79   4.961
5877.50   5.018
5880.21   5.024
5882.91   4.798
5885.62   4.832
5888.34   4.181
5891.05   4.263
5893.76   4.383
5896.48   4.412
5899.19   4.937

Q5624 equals -0.05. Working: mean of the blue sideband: 5.25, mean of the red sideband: 5.05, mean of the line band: 5.32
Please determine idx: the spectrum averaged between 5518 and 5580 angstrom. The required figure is 5.13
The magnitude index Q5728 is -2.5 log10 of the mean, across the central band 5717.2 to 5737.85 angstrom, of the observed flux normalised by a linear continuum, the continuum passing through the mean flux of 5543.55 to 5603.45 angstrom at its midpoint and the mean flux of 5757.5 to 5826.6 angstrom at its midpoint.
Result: -0.050 mag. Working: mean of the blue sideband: 5.07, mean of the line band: 5.35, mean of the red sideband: 5.13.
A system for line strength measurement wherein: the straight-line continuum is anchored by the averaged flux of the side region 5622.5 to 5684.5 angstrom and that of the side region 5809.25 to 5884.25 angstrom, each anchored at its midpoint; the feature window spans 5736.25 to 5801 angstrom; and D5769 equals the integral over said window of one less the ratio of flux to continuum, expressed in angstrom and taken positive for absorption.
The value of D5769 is 0.8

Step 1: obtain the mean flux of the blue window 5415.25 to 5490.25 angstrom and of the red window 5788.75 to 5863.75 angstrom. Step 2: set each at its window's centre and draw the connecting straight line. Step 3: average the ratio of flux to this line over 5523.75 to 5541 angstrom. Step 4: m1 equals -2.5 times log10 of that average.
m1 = 0.02 mag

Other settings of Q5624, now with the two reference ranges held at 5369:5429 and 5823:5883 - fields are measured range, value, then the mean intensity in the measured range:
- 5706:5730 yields -0.01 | 5.18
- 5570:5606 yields 0.03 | 5.03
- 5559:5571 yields 0.01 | 5.14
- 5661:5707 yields 0.02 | 5.06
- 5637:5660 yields 0.01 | 5.09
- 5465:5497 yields 0.00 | 5.18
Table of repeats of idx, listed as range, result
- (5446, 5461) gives 5.27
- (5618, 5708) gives 5.13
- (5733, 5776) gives 5.12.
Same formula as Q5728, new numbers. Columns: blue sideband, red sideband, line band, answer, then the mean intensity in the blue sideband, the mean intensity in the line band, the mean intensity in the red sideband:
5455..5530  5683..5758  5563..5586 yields 0.044 mag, 5.24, 5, 5.14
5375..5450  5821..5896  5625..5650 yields -0.052 mag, 5.26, 5.37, 4.98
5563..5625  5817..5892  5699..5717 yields 0.009 mag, 5.09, 5.02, 5.04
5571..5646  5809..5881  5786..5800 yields 0.039 mag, 5.18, 4.94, 5.11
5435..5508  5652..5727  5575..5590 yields 0.017 mag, 5.22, 5.06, 5.06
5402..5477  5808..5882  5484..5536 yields -0.014 mag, 5.22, 5.27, 5.11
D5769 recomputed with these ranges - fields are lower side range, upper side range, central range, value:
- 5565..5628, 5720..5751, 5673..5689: 0.4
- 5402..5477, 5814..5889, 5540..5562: 0.1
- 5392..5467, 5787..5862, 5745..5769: 0.4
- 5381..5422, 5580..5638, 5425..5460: -0.4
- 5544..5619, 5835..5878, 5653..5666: 0.5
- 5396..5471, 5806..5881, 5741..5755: 0.3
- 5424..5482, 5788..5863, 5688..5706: 0.3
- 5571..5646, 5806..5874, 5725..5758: -0.3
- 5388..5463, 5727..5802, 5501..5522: -0.7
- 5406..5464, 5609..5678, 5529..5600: 1.8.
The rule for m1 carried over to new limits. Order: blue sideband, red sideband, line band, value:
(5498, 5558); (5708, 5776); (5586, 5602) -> 0.032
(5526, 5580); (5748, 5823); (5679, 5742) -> -0.015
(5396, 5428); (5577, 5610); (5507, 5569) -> -0.012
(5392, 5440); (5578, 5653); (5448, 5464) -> -0.010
